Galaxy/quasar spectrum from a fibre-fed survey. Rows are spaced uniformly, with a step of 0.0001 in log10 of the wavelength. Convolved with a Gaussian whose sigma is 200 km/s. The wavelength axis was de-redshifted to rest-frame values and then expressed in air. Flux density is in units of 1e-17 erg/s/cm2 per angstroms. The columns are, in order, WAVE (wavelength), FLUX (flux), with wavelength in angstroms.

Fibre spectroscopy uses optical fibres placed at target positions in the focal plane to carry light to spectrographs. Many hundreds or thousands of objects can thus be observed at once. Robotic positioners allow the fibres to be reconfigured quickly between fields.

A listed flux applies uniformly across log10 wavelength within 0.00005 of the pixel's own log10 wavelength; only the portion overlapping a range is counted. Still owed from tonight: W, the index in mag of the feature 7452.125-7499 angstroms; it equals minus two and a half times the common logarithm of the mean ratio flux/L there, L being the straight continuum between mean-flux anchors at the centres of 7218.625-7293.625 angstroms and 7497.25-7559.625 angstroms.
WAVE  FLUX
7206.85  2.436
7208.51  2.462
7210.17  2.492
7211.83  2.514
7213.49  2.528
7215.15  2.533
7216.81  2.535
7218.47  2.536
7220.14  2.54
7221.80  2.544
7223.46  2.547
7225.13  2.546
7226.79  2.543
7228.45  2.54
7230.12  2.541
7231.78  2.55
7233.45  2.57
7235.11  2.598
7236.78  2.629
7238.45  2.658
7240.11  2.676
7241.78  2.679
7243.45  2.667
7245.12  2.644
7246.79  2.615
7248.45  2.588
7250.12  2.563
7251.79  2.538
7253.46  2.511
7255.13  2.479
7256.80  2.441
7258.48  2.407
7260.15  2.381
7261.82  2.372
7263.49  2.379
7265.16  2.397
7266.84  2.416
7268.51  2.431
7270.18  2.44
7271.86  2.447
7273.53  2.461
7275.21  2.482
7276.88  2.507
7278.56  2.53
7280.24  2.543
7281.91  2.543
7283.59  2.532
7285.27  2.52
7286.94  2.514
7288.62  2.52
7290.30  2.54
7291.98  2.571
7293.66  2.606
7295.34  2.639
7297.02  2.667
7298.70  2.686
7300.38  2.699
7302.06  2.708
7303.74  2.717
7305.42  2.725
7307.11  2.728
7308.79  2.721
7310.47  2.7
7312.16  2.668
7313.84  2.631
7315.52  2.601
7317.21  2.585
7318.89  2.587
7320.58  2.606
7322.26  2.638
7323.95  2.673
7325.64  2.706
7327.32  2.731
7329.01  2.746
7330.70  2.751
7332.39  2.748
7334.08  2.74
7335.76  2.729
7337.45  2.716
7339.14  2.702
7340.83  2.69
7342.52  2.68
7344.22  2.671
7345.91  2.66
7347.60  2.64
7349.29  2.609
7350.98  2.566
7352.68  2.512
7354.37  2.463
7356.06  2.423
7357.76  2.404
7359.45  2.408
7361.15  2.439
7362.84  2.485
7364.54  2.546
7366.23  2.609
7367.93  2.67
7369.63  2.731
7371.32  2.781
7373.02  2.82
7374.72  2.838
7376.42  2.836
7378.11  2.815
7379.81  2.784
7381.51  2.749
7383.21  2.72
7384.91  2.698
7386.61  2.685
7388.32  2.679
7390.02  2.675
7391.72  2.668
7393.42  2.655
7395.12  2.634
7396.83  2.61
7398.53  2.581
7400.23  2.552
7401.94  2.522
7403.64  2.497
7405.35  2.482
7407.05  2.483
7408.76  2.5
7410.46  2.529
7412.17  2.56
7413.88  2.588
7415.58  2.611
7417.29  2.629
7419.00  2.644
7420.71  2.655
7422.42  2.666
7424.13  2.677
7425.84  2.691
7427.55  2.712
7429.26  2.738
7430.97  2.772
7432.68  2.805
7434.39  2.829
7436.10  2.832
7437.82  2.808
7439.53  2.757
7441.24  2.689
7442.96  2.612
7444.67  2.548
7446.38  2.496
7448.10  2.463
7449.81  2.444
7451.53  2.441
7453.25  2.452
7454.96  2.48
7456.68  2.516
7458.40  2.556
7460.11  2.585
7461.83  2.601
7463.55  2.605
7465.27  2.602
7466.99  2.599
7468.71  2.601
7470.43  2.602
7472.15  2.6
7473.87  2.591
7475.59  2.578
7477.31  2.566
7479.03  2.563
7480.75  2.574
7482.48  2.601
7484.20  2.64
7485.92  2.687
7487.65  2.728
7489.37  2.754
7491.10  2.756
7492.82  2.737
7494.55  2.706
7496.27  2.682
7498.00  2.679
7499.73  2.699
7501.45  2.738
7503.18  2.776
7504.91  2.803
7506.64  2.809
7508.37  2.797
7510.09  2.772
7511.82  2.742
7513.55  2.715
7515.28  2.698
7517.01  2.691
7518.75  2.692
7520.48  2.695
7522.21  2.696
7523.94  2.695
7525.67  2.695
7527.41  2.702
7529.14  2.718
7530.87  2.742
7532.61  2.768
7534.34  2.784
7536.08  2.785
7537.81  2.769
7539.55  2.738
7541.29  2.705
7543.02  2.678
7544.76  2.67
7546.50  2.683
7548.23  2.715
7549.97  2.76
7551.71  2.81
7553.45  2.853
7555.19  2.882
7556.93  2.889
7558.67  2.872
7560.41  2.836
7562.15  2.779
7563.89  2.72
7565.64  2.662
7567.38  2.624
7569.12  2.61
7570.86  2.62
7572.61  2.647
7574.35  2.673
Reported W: 0.04 mag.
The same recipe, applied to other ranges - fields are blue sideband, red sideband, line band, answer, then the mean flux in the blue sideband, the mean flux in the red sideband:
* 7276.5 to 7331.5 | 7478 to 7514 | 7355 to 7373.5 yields 0.04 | 2.63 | 2.71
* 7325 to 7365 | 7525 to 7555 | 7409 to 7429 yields 0.01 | 2.62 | 2.74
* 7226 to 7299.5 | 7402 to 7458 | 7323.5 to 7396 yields -0.03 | 2.54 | 2.61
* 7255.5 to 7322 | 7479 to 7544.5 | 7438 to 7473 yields 0.05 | 2.56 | 2.72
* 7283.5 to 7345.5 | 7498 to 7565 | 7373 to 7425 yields 0.02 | 2.66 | 2.75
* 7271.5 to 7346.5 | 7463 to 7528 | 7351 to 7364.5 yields 0.08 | 2.64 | 2.68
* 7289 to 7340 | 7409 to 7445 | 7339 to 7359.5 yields 0.04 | 2.67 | 2.68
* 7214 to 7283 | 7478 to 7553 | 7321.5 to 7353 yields -0.04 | 2.53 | 2.72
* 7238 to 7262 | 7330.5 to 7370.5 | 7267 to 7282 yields 0.04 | 2.55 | 2.61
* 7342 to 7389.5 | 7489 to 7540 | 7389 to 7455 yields 0.02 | 2.64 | 2.73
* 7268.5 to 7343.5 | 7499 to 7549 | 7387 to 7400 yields 0.01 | 2.63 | 2.73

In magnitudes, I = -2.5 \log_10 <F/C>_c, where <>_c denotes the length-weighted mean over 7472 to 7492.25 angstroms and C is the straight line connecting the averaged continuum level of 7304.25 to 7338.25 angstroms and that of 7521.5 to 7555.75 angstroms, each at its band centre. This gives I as 0.04 mag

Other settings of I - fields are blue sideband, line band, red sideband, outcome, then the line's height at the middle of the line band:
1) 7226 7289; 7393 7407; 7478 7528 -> 0.03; 2.63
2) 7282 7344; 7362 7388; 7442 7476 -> -0.04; 2.61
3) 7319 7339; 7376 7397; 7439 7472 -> -0.03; 2.64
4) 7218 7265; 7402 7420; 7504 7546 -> 0.04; 2.66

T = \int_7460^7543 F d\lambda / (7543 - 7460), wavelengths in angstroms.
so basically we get 2.69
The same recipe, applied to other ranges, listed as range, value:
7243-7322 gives 2.56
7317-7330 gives 2.66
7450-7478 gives 2.56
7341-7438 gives 2.64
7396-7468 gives 2.61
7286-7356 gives 2.65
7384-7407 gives 2.61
